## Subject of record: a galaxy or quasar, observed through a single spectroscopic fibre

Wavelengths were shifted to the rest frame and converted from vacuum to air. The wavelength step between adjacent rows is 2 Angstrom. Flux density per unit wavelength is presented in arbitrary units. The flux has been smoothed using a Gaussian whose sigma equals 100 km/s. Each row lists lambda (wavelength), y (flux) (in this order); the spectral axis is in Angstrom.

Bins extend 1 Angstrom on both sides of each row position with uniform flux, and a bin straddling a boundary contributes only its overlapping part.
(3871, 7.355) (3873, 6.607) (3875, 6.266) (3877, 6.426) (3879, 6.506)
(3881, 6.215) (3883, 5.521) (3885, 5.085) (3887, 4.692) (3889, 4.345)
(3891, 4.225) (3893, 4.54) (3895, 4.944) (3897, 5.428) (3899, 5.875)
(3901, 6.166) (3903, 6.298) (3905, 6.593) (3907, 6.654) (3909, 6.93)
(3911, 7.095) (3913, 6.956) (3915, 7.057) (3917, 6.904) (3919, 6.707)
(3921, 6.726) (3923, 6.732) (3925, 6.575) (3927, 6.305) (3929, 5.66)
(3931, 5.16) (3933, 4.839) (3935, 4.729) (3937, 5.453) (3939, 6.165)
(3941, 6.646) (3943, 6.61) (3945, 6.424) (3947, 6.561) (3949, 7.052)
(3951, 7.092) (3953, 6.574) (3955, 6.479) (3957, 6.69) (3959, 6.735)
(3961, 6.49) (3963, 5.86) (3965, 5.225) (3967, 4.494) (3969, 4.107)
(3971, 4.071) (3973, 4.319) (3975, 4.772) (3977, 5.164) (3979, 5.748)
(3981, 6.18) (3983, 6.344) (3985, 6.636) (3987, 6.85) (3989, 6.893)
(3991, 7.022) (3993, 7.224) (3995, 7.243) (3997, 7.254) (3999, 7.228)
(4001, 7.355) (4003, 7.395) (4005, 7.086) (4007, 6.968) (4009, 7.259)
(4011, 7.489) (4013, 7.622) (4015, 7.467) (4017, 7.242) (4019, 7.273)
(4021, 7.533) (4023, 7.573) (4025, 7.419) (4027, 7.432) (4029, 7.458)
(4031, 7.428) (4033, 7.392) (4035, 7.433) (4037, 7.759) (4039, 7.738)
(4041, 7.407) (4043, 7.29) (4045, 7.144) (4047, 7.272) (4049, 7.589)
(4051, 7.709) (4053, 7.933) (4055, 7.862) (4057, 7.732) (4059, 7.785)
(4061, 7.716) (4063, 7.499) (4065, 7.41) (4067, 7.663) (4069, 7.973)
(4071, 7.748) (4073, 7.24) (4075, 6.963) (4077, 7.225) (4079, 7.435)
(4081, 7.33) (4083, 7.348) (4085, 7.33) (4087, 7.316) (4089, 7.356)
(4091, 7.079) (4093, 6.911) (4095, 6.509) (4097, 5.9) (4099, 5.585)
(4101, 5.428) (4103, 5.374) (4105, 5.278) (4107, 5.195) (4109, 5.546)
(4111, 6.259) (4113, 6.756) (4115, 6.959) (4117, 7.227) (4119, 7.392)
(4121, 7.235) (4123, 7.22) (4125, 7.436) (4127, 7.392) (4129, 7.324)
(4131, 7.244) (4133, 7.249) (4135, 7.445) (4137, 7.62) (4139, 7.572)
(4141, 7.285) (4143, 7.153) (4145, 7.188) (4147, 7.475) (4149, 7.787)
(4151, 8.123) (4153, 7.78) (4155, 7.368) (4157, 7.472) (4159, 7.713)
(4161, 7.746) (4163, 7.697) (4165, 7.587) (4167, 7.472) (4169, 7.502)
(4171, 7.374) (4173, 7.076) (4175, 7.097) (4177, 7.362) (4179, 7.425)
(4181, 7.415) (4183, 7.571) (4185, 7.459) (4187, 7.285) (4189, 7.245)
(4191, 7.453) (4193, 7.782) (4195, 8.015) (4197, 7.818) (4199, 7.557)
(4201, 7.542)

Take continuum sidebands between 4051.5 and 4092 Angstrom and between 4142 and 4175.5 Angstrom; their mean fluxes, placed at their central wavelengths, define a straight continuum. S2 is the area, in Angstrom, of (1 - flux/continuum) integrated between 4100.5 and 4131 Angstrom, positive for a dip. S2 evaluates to 3.8 Angstrom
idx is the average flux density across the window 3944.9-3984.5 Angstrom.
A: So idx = 5.82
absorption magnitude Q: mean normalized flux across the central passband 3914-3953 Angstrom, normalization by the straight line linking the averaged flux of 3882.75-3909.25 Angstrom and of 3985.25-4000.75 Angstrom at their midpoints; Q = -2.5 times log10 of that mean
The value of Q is -0.03 mag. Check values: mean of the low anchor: 5.48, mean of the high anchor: 7.09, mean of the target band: 6.29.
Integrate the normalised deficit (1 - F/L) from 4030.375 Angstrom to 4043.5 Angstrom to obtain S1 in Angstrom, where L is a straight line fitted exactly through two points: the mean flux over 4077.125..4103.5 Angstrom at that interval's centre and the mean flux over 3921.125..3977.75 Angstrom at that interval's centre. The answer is -2.3 Angstrom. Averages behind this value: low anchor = 5.84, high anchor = 6.73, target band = 7.5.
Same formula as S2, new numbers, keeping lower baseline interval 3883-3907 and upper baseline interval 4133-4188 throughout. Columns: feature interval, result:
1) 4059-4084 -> -2.6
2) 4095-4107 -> 2.5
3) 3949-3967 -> -1.4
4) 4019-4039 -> -3.3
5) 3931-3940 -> 0.6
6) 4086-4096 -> -0.2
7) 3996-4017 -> -3.6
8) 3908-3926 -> -4.3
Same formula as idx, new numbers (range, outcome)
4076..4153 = 6.94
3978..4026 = 7.1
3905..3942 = 6.3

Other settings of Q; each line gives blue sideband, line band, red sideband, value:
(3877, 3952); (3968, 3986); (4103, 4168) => 0.207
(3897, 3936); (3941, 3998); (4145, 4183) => 0.068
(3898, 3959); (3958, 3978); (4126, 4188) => 0.271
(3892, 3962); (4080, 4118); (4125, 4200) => 0.112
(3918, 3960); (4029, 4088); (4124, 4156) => -0.078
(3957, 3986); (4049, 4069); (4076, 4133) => -0.217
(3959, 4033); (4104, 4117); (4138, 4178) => 0.186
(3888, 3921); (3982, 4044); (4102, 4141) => -0.131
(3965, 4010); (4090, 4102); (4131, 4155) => 0.143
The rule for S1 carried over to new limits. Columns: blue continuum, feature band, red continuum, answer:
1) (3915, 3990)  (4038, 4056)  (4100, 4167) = -2.7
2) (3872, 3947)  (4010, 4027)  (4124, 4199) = -2.1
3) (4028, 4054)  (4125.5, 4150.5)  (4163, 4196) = 0.2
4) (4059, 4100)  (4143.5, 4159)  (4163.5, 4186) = -0.5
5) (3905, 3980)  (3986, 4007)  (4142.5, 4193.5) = -2.5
